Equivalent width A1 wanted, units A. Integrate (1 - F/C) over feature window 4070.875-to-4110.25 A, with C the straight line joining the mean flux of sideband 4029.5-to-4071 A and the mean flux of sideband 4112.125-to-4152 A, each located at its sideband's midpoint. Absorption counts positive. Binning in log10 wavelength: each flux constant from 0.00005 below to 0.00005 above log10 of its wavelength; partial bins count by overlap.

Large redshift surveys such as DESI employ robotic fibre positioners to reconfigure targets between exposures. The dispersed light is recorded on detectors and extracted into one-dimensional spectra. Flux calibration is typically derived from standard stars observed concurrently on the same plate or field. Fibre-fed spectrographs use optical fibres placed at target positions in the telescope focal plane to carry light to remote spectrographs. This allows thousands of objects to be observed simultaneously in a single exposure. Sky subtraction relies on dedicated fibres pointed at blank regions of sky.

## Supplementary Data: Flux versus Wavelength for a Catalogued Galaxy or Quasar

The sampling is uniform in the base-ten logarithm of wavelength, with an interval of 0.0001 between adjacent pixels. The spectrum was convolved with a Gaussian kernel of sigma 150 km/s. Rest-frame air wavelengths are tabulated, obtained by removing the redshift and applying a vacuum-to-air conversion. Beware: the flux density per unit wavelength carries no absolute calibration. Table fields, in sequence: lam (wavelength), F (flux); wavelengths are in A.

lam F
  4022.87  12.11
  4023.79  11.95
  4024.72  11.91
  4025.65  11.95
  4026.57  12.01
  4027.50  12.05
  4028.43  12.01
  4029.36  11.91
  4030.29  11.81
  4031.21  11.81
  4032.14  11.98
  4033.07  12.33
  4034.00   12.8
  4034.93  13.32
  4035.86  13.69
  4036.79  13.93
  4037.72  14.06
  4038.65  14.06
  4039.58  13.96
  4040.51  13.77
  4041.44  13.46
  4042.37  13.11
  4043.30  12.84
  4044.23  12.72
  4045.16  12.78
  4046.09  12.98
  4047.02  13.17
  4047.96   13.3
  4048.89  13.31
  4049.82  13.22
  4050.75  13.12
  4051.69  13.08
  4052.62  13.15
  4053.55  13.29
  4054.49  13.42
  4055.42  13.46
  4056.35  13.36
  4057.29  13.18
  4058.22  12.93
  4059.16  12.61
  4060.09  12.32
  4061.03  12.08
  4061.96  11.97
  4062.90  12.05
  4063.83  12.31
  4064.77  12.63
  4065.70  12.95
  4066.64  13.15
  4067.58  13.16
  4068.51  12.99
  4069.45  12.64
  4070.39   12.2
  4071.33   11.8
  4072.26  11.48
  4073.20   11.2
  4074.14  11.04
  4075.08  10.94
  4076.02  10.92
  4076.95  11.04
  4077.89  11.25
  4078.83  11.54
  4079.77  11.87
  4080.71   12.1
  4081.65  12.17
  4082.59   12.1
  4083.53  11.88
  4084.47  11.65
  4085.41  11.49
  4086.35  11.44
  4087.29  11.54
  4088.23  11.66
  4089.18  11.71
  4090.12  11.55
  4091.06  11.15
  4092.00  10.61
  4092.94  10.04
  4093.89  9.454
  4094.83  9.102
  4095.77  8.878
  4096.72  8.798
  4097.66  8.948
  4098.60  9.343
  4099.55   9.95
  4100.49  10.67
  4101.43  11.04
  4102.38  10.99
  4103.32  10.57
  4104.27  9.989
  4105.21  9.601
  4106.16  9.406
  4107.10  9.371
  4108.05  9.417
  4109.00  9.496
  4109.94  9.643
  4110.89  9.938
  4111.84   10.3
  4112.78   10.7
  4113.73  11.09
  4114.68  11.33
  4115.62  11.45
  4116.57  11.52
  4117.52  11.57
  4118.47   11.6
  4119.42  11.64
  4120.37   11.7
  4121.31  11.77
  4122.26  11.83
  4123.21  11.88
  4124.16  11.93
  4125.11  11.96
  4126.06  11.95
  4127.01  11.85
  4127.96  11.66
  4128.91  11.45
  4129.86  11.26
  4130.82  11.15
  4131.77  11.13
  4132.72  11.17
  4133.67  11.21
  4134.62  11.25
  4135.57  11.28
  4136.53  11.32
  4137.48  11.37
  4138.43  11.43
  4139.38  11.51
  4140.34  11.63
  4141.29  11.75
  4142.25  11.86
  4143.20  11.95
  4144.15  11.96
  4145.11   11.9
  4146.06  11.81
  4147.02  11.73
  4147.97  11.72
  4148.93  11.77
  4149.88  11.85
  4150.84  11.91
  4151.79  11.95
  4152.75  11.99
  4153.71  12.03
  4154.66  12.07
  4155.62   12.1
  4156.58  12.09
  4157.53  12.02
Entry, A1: 5.1 A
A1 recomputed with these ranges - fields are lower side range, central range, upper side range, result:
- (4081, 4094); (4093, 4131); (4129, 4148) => 2.6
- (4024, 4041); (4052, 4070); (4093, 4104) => -2.1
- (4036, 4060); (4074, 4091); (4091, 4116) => -0.5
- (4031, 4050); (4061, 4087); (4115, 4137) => 1.3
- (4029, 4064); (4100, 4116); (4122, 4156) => 2.4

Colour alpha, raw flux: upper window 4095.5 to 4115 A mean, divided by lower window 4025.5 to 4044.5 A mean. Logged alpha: 0.78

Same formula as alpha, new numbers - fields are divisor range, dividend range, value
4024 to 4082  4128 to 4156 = 0.93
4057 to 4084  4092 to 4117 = 0.83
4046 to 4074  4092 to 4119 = 0.80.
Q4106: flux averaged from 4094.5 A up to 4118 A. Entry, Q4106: 10.1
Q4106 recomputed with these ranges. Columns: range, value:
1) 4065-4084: 11.9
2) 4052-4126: 11.4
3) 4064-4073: 12.5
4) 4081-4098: 10.8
